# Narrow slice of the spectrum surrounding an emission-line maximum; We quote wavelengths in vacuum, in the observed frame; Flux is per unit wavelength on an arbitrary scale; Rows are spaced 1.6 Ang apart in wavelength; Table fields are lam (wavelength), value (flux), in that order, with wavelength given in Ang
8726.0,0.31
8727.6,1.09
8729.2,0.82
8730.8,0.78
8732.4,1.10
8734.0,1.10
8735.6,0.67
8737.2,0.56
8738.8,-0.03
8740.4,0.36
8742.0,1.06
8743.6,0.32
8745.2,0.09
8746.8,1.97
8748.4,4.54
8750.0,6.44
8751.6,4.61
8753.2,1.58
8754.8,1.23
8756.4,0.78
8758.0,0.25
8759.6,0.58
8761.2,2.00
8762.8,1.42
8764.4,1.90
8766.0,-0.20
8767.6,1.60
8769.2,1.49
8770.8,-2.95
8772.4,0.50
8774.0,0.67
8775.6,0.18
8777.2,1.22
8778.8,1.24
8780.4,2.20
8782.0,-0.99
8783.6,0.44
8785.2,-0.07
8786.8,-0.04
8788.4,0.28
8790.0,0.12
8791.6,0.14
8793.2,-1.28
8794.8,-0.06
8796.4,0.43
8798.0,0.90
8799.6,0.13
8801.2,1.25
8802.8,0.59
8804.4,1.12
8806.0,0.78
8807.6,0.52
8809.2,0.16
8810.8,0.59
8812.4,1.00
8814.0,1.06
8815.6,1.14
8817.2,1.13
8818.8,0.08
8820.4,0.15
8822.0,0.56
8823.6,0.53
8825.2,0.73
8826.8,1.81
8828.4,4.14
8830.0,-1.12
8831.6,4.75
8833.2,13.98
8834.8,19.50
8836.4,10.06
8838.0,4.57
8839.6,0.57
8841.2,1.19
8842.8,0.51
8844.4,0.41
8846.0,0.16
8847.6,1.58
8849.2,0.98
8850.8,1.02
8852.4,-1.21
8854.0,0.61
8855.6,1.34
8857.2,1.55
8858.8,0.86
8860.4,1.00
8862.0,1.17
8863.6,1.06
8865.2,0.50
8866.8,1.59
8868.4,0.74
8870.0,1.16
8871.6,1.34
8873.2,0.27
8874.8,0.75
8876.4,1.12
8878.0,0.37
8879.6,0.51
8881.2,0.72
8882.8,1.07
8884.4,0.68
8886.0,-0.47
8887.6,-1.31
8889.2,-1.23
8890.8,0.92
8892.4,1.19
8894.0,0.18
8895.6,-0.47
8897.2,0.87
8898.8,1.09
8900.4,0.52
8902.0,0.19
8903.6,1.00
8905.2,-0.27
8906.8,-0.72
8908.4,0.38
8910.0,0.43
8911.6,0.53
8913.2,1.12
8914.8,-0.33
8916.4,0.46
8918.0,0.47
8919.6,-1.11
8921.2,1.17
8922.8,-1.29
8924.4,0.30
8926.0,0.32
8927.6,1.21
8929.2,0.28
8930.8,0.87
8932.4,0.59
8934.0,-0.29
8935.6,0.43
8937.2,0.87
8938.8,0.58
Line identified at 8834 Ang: [O III]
